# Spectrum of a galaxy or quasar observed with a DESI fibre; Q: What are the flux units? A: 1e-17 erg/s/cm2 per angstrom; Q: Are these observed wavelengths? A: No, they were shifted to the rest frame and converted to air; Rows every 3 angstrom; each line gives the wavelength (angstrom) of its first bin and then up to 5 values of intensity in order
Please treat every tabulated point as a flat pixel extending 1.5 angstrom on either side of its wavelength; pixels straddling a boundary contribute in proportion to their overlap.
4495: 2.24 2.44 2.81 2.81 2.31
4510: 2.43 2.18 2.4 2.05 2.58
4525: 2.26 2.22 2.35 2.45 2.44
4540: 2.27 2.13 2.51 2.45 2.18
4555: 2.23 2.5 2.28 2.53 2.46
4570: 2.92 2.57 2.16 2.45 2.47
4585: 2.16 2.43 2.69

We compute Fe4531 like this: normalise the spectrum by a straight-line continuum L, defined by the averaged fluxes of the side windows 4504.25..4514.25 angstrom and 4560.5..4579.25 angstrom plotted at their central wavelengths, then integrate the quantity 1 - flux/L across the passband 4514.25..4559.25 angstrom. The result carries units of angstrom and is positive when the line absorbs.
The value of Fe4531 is 1.76 angstrom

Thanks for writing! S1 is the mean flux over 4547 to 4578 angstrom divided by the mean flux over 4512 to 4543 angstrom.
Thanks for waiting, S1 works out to 1.1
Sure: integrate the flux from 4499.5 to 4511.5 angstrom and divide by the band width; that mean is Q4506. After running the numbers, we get 2.59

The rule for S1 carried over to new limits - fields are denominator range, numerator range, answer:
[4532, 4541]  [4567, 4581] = 1.05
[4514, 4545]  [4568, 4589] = 1.06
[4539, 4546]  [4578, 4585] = 1.06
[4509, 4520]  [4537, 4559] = 1.03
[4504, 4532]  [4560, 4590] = 1.05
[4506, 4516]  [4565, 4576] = 1.11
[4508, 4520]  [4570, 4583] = 1.08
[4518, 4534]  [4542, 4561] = 1.01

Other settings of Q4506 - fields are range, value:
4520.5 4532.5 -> 2.35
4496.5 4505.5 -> 2.69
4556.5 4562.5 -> 2.39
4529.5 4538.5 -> 2.41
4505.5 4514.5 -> 2.31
